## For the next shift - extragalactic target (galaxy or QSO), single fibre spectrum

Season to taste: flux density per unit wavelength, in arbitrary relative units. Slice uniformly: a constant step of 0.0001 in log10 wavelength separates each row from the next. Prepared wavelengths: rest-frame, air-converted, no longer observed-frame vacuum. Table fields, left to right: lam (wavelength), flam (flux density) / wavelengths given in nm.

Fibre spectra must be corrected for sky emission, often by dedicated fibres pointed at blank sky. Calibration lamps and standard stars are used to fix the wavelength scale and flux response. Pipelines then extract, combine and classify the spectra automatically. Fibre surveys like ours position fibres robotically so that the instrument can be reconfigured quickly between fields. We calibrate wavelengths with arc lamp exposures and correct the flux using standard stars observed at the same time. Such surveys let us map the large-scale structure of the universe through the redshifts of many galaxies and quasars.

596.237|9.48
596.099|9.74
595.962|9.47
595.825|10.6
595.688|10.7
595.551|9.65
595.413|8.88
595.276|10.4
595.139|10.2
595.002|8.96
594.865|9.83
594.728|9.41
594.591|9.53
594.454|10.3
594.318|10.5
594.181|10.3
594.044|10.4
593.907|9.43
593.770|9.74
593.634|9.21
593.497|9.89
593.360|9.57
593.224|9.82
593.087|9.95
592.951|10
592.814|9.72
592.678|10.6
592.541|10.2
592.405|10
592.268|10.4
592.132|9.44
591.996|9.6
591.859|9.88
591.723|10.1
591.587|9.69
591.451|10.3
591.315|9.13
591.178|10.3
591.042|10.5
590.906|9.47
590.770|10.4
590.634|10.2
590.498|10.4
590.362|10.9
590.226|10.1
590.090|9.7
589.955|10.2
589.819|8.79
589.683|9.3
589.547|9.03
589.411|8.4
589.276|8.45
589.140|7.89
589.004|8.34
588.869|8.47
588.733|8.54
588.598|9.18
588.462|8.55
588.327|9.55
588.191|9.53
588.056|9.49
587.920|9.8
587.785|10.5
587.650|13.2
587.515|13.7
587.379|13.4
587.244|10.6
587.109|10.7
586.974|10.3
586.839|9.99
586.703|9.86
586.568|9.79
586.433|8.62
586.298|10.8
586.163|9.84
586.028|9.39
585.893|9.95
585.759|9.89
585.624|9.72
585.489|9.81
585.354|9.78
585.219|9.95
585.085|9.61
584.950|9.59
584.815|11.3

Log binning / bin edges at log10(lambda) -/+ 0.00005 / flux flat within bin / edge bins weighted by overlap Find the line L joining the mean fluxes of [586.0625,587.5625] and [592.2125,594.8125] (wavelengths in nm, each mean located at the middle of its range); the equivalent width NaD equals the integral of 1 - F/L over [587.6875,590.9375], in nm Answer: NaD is 0.30 nm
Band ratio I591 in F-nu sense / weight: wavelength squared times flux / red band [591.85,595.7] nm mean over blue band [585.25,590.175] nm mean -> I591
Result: 1.03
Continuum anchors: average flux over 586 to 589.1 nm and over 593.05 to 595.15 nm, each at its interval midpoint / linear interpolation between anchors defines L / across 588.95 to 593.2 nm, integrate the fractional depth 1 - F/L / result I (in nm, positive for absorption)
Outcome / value 0.086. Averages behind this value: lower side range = 10.1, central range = 9.73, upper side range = 9.8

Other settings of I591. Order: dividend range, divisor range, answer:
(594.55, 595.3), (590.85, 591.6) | 0.99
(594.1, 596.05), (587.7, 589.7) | 1.12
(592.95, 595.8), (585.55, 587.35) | 1.01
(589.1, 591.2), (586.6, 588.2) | 0.89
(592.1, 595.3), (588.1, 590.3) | 1.12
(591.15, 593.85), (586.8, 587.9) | 0.87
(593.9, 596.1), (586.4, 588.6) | 0.97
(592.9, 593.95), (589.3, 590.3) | 1.05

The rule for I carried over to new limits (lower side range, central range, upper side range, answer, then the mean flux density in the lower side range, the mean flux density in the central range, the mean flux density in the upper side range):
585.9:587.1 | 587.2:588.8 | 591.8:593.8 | -0.10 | 9.87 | 10.5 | 9.87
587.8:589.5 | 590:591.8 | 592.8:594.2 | -0.15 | 8.9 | 10.1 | 9.81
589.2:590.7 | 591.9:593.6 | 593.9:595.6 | -0.03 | 9.58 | 9.91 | 9.84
